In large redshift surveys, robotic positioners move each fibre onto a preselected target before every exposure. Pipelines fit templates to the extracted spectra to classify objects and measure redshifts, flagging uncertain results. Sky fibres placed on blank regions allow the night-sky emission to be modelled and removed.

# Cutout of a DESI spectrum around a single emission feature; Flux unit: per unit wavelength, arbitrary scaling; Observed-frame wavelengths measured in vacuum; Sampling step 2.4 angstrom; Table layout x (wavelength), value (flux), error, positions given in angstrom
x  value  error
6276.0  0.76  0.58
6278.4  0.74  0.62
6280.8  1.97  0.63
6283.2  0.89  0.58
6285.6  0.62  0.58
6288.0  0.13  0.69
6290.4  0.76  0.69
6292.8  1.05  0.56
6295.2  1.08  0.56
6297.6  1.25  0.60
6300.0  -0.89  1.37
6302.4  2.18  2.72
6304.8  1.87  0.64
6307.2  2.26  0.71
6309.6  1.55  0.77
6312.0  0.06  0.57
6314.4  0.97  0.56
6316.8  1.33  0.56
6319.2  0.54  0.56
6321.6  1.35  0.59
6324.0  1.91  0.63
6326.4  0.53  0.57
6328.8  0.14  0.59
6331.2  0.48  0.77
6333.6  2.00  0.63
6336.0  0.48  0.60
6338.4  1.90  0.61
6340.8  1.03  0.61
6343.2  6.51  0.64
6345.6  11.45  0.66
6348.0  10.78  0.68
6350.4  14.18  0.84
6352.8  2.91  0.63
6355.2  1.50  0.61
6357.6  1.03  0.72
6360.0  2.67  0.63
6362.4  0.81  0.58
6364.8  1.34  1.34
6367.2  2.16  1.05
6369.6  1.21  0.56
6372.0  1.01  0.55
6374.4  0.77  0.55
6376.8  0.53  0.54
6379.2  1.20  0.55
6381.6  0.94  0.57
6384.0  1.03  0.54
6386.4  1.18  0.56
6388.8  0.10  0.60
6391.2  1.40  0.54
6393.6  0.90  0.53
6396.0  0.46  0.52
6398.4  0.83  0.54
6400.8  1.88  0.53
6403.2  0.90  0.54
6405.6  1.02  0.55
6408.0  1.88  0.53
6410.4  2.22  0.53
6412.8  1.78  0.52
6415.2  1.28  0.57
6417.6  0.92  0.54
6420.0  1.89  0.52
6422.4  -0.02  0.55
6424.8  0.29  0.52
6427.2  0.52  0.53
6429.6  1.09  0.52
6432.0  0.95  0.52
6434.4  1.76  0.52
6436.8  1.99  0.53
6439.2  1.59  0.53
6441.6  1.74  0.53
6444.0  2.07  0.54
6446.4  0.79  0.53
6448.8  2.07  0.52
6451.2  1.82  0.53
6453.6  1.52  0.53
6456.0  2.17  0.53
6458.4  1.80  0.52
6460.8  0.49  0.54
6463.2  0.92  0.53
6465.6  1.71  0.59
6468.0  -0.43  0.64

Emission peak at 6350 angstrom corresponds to [O II]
